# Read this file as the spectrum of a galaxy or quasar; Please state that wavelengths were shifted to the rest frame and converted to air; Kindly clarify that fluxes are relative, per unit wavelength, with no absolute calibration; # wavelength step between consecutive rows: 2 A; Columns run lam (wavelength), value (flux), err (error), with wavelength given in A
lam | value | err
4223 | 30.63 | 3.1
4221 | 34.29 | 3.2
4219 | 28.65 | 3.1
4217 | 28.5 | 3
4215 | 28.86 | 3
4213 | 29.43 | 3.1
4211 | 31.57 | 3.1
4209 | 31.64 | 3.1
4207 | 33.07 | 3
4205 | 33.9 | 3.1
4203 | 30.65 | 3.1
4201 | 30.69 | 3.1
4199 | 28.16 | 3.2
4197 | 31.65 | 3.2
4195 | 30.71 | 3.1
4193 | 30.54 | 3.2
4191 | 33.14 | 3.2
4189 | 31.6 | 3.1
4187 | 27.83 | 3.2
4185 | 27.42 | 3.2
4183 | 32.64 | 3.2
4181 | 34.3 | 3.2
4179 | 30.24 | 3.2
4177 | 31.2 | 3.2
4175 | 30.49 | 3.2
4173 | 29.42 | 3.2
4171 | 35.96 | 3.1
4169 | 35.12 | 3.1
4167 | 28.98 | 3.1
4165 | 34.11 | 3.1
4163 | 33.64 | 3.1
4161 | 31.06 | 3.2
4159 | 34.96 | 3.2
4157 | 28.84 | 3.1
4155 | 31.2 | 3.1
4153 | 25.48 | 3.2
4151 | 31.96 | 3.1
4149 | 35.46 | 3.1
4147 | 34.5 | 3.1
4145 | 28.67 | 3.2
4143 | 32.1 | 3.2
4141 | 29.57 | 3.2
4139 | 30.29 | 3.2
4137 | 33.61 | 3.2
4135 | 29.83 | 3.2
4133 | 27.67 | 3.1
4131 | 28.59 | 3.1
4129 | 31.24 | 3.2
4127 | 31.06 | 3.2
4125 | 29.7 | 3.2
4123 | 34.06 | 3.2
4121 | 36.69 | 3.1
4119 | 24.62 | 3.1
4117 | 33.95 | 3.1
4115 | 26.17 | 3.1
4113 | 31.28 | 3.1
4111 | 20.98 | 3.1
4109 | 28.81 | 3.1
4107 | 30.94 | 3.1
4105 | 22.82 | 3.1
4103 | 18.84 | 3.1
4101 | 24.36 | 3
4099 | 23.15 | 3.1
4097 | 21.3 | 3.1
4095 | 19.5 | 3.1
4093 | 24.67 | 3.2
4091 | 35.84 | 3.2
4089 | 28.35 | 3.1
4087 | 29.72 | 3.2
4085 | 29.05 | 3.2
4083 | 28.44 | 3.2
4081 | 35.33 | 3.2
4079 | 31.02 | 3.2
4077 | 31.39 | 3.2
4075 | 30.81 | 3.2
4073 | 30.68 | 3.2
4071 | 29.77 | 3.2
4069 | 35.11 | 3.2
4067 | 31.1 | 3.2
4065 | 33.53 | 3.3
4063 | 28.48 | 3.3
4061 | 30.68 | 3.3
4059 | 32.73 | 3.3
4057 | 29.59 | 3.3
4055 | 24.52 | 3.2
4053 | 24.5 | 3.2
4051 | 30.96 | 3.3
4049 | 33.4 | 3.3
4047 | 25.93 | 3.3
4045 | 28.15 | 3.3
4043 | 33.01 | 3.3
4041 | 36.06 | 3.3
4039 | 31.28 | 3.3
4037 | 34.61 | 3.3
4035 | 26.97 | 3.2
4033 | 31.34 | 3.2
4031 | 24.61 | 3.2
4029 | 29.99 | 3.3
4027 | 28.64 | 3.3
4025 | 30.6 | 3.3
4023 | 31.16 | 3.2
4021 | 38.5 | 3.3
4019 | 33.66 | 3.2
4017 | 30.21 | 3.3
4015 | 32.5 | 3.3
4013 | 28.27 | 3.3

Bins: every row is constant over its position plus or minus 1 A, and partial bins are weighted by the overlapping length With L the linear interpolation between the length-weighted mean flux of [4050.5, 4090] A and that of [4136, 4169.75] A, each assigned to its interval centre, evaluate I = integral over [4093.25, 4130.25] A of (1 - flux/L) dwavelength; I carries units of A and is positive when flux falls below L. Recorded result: 4.6 A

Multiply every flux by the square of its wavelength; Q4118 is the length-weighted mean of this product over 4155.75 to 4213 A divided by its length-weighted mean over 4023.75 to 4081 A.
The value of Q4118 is 1.1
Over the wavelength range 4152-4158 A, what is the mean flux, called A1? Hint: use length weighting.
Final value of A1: 28.5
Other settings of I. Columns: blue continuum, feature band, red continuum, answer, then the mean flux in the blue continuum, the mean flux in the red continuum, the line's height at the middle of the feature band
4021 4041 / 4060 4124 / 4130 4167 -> 4.4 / 30.6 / 31.1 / 30.9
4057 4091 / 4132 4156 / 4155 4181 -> 0.7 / 31.1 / 32.1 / 31.8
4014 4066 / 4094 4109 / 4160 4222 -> 3.6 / 30.6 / 31.3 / 30.9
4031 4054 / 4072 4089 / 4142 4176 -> 0.1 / 30.3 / 31.9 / 30.8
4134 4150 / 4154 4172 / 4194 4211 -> -0.6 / 31.8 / 31.3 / 31.6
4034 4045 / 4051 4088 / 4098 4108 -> -2.9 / 32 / 24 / 28.2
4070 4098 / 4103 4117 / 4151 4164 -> 1.4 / 29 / 30.9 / 29.7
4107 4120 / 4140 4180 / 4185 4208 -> -2.8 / 27.9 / 30.9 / 29.6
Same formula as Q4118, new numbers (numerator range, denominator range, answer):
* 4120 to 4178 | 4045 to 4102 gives 1.13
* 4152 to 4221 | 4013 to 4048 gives 1.08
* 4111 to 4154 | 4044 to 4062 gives 1.10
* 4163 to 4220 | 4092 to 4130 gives 1.19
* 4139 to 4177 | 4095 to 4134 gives 1.18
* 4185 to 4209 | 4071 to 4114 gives 1.18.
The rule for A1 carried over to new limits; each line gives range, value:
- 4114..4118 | 30.1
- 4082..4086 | 28.7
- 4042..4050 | 30.1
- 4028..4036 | 28.2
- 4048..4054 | 29.6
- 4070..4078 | 30.7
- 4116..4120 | 29.3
